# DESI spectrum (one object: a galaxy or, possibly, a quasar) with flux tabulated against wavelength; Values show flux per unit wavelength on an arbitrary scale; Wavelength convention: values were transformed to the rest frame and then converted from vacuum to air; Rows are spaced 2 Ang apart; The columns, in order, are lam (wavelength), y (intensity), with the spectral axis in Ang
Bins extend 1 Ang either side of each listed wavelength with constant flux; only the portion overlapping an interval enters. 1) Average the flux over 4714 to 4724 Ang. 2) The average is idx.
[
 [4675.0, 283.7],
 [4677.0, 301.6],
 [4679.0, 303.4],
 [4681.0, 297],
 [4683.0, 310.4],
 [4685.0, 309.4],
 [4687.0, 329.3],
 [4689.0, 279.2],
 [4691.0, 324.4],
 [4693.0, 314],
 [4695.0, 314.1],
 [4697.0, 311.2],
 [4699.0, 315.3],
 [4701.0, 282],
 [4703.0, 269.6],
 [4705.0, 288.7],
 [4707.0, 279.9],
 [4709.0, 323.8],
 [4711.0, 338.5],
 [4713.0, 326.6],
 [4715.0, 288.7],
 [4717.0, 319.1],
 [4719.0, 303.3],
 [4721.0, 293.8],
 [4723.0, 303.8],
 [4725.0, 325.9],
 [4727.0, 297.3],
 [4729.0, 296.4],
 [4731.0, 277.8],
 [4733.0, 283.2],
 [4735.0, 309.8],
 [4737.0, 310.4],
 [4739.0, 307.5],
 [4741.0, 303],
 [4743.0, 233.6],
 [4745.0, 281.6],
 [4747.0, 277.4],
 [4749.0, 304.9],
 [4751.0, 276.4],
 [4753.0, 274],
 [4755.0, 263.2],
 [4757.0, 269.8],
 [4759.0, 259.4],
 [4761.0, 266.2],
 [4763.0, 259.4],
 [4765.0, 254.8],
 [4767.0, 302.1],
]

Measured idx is 302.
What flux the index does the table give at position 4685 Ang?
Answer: 309.4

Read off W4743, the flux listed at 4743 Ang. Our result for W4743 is 233.6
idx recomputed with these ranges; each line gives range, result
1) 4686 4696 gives 312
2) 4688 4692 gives 302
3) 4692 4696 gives 314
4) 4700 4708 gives 280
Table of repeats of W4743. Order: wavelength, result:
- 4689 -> 279.2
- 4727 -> 297.3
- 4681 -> 297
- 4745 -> 281.6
